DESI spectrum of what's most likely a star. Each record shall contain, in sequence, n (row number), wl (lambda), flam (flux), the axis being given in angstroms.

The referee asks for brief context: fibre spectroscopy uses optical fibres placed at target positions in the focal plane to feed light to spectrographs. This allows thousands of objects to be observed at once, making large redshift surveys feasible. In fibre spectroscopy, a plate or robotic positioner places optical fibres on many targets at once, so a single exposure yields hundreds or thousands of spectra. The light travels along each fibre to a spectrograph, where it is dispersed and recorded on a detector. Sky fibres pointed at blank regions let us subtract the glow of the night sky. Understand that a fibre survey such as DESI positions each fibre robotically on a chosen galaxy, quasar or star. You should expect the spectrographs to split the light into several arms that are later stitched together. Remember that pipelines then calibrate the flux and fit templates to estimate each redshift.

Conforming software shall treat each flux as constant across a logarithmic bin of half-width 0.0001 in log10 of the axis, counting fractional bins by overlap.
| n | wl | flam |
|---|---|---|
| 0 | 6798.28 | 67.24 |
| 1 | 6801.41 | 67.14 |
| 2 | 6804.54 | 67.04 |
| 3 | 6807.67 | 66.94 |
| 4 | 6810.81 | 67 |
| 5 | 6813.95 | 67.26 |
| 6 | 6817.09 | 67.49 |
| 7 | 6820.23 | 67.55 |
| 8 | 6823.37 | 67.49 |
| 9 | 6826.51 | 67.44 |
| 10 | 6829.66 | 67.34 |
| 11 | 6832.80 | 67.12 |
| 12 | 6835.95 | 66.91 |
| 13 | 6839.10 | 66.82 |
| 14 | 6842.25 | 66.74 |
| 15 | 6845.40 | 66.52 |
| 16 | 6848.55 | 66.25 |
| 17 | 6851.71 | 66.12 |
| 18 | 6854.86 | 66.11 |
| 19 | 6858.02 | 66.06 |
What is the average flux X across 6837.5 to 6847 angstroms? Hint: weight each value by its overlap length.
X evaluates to 66.7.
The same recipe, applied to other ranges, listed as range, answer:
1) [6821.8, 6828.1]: 67.4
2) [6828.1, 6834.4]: 67.3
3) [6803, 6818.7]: 67.1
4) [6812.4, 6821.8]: 67.4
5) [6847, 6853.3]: 66.2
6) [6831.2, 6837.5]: 67.1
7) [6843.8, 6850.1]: 66.4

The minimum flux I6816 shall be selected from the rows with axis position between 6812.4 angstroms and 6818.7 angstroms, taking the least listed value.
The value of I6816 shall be 67.26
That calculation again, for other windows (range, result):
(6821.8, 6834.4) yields 67.12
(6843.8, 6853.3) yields 66.12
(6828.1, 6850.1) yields 66.25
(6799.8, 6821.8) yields 66.94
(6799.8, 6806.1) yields 67.04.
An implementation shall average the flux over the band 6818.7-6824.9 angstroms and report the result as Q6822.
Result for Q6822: 67.5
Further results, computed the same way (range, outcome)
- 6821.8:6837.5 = 67.3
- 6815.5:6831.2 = 67.5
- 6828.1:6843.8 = 67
